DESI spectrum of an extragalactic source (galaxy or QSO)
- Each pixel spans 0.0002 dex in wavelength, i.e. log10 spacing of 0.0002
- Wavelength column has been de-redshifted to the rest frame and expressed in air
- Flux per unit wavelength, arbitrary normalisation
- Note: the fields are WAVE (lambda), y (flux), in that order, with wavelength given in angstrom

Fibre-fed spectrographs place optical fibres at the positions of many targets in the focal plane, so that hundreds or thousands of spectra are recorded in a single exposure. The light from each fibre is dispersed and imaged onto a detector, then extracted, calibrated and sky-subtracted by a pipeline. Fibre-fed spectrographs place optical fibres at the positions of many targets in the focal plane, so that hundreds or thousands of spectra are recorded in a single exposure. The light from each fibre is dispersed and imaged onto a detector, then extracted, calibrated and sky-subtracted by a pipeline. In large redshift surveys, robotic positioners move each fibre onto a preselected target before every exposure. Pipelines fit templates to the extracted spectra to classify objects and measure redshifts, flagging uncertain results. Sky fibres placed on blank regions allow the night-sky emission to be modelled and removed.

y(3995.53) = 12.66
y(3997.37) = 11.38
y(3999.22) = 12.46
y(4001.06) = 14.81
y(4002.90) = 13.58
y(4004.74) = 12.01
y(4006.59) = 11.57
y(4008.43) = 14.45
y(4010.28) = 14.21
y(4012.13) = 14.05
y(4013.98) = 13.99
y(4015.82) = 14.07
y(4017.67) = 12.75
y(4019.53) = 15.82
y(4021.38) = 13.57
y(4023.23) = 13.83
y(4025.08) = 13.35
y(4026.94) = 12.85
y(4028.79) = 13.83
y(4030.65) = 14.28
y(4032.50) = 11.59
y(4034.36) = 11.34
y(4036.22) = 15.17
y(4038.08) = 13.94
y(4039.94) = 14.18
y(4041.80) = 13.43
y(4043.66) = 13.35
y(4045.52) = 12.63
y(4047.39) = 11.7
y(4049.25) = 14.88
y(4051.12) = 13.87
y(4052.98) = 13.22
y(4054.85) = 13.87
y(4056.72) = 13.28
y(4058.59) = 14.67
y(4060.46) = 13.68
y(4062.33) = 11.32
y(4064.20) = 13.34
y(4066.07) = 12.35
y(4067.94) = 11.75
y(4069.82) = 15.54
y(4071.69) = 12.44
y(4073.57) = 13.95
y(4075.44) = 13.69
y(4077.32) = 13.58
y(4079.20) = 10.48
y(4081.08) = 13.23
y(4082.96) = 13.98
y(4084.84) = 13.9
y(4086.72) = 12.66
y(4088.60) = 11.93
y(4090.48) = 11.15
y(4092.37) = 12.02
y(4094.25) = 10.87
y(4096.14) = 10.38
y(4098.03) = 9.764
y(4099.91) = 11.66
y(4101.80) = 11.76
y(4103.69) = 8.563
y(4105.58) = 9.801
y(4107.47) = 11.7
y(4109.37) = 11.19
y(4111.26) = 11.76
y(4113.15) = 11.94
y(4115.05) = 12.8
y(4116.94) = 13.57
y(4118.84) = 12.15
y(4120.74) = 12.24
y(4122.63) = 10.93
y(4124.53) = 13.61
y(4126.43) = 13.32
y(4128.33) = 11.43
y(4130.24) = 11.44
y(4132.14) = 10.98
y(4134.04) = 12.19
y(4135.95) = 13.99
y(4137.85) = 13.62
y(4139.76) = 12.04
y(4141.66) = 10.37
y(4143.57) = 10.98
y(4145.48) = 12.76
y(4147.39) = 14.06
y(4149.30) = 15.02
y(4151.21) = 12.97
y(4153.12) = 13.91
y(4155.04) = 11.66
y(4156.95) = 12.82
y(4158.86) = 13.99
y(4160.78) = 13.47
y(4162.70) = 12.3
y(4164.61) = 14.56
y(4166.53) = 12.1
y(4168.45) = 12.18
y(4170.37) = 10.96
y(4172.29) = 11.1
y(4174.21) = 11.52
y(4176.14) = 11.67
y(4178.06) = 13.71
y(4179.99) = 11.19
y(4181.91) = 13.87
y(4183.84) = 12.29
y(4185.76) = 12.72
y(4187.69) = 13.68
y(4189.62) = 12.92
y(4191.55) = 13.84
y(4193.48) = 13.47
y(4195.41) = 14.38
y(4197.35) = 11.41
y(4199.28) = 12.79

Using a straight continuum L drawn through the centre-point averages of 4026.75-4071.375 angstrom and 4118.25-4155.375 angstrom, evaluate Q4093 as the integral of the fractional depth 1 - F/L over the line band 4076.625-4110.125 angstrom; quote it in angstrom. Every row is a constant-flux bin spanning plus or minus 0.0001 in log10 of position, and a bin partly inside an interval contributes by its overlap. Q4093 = 3.5 angstrom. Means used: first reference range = 13.3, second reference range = 12.5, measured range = 11.6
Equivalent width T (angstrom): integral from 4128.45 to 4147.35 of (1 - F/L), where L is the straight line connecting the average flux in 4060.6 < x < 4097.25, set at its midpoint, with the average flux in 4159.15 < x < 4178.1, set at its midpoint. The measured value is 0.5 angstrom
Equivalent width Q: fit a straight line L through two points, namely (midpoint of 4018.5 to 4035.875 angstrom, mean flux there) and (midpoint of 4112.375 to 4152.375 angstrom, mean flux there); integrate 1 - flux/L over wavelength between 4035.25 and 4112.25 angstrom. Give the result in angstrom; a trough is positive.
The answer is 2.6 angstrom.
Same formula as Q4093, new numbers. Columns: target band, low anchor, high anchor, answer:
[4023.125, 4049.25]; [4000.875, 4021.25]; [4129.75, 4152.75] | 0.40 angstrom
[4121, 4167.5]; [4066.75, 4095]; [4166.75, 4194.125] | -0.37 angstrom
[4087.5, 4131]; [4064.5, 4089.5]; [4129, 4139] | 3.79 angstrom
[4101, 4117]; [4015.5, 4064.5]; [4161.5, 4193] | 2.06 angstrom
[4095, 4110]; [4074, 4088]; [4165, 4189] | 2.69 angstrom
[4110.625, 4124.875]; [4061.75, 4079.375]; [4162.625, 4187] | 0.40 angstrom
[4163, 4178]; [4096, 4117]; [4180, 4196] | 0.79 angstrom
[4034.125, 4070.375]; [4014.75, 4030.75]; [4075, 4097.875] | -0.94 angstrom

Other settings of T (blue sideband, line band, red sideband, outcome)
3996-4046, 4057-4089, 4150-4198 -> 0.2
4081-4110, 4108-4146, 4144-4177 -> -0.2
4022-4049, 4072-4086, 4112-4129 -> -0.4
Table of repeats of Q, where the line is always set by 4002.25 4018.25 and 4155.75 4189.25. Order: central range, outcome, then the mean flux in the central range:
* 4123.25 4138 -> 0.4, 12.5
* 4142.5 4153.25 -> -0.4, 13.2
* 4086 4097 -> 1.3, 11.5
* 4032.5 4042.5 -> -0.1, 13.4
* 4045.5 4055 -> -0.1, 13.4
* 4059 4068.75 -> 0.4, 12.6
